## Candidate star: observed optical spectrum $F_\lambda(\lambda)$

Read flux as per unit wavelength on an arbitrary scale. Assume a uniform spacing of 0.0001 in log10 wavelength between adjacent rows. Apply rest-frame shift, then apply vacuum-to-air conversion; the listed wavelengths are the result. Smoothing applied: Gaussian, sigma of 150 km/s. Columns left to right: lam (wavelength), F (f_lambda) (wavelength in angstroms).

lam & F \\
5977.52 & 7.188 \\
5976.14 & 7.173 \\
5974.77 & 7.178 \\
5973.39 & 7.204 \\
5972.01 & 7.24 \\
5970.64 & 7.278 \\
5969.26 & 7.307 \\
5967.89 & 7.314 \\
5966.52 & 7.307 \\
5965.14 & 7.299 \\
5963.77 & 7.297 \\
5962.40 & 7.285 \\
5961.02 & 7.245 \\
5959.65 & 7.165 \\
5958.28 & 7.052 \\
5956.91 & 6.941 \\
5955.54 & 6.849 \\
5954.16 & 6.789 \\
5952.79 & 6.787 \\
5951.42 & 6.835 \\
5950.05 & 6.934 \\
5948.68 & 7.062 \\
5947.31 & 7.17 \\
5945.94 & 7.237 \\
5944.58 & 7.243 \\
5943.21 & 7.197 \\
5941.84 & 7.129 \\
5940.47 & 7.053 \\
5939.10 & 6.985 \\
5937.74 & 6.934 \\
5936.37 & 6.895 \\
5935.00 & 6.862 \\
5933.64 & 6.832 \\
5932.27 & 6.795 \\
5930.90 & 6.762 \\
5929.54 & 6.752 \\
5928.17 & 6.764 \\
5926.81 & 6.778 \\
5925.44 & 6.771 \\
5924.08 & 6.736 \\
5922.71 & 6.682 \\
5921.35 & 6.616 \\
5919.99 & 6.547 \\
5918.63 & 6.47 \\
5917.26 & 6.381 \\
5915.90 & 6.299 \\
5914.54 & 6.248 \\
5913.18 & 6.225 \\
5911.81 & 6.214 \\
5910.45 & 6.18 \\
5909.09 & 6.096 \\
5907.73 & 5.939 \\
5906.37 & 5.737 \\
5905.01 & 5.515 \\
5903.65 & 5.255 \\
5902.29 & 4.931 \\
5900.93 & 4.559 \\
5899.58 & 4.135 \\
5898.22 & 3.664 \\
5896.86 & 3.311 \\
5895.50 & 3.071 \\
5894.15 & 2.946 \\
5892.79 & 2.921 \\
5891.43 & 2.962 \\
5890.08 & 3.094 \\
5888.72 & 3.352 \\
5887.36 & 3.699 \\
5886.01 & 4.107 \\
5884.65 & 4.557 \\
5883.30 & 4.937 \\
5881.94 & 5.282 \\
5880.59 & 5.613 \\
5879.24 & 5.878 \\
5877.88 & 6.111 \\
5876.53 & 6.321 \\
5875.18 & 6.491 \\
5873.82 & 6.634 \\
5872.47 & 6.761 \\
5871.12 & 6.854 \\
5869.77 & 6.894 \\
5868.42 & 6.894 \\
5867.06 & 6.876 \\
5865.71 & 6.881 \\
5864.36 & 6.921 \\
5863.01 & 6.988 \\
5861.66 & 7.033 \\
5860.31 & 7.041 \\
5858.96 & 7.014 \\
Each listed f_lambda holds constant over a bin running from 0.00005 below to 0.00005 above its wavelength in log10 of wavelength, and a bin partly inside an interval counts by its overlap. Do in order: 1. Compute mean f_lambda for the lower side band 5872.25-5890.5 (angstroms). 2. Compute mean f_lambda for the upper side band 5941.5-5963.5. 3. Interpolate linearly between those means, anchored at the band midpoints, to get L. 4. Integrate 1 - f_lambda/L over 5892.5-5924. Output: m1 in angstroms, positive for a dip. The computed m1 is 3.1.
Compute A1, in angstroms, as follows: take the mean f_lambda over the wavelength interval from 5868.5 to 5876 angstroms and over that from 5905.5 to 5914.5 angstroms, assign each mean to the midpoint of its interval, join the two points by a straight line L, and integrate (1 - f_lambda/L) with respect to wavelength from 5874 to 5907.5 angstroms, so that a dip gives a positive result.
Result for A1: 9.6 angstroms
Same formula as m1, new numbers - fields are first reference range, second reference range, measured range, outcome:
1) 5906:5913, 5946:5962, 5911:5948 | -1.60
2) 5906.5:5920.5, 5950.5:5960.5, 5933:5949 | -0.87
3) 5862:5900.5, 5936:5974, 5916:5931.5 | -0.90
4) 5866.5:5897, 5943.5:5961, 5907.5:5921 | -0.73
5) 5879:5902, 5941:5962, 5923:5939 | -2.13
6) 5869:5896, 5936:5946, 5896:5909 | 2.01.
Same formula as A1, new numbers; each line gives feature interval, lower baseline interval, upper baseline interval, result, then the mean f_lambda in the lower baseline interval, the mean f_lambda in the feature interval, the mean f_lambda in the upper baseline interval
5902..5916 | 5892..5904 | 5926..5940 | -3.3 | 3.82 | 5.88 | 6.84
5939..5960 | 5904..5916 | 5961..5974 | -0.4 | 6.02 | 7.03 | 7.28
